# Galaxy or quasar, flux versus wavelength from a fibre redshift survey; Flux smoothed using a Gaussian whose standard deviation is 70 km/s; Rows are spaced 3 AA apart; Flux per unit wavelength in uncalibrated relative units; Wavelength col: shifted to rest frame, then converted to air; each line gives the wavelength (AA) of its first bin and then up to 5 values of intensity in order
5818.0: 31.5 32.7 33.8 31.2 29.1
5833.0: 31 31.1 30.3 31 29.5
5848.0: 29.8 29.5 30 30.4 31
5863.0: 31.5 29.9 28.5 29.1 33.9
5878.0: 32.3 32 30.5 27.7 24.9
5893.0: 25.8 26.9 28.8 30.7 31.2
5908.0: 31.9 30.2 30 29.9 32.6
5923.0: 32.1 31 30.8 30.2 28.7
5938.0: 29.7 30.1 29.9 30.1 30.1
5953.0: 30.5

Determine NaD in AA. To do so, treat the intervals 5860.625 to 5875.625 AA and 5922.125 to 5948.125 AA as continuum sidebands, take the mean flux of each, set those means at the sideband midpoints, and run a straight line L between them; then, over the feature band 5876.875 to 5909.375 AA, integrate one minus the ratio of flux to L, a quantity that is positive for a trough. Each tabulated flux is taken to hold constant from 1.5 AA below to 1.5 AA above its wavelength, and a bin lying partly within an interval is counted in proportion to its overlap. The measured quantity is 1.1 AA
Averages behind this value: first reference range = 30.4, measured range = 29.3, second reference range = 30.2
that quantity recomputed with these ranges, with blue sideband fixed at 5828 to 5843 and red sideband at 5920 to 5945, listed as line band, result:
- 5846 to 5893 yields 0.9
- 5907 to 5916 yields 0.0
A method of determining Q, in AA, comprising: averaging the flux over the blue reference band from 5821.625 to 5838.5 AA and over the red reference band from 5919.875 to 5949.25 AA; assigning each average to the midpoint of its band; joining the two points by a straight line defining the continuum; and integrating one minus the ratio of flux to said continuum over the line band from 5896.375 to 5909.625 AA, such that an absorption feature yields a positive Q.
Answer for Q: 0.1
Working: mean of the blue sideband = 31.3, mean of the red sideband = 30.4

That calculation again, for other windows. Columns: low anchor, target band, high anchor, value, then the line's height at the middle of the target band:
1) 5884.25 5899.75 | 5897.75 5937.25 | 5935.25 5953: -3.04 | 28.4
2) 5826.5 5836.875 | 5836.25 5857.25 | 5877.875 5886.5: 0.38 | 30.7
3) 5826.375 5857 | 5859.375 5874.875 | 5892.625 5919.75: -0.12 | 30.1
